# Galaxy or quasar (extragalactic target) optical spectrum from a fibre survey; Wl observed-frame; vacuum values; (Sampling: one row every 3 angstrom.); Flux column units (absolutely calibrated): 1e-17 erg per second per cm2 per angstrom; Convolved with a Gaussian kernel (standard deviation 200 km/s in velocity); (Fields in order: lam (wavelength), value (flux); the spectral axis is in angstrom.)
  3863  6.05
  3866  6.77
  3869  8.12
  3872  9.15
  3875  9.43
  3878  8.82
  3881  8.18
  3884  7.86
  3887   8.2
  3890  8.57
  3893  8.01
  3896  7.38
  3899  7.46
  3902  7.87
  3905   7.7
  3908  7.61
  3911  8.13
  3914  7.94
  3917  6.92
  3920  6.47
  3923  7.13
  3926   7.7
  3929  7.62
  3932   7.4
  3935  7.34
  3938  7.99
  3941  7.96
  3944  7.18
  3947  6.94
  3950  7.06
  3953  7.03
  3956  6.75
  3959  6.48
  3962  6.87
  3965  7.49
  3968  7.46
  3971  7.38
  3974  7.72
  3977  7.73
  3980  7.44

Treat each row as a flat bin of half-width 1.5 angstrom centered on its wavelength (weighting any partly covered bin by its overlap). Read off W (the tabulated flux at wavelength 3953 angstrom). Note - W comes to 7.03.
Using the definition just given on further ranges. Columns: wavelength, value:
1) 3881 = 8.18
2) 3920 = 6.47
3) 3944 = 7.18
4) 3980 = 7.44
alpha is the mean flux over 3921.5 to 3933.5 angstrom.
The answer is 7.46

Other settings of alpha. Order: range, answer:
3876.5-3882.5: 8.5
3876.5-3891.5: 8.33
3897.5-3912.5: 7.75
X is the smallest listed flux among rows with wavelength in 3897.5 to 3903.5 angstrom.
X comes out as 7.46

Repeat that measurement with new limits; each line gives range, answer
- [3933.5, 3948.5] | 6.94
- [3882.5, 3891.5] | 7.86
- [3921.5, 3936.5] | 7.13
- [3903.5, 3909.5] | 7.61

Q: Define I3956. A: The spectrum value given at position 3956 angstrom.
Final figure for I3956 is 6.75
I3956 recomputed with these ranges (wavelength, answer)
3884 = 7.86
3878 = 8.82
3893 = 8.01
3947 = 6.94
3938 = 7.99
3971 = 7.38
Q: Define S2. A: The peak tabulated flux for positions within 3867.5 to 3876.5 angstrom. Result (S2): 9.43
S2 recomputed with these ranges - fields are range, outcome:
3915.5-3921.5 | 6.92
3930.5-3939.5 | 7.99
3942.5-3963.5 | 7.18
